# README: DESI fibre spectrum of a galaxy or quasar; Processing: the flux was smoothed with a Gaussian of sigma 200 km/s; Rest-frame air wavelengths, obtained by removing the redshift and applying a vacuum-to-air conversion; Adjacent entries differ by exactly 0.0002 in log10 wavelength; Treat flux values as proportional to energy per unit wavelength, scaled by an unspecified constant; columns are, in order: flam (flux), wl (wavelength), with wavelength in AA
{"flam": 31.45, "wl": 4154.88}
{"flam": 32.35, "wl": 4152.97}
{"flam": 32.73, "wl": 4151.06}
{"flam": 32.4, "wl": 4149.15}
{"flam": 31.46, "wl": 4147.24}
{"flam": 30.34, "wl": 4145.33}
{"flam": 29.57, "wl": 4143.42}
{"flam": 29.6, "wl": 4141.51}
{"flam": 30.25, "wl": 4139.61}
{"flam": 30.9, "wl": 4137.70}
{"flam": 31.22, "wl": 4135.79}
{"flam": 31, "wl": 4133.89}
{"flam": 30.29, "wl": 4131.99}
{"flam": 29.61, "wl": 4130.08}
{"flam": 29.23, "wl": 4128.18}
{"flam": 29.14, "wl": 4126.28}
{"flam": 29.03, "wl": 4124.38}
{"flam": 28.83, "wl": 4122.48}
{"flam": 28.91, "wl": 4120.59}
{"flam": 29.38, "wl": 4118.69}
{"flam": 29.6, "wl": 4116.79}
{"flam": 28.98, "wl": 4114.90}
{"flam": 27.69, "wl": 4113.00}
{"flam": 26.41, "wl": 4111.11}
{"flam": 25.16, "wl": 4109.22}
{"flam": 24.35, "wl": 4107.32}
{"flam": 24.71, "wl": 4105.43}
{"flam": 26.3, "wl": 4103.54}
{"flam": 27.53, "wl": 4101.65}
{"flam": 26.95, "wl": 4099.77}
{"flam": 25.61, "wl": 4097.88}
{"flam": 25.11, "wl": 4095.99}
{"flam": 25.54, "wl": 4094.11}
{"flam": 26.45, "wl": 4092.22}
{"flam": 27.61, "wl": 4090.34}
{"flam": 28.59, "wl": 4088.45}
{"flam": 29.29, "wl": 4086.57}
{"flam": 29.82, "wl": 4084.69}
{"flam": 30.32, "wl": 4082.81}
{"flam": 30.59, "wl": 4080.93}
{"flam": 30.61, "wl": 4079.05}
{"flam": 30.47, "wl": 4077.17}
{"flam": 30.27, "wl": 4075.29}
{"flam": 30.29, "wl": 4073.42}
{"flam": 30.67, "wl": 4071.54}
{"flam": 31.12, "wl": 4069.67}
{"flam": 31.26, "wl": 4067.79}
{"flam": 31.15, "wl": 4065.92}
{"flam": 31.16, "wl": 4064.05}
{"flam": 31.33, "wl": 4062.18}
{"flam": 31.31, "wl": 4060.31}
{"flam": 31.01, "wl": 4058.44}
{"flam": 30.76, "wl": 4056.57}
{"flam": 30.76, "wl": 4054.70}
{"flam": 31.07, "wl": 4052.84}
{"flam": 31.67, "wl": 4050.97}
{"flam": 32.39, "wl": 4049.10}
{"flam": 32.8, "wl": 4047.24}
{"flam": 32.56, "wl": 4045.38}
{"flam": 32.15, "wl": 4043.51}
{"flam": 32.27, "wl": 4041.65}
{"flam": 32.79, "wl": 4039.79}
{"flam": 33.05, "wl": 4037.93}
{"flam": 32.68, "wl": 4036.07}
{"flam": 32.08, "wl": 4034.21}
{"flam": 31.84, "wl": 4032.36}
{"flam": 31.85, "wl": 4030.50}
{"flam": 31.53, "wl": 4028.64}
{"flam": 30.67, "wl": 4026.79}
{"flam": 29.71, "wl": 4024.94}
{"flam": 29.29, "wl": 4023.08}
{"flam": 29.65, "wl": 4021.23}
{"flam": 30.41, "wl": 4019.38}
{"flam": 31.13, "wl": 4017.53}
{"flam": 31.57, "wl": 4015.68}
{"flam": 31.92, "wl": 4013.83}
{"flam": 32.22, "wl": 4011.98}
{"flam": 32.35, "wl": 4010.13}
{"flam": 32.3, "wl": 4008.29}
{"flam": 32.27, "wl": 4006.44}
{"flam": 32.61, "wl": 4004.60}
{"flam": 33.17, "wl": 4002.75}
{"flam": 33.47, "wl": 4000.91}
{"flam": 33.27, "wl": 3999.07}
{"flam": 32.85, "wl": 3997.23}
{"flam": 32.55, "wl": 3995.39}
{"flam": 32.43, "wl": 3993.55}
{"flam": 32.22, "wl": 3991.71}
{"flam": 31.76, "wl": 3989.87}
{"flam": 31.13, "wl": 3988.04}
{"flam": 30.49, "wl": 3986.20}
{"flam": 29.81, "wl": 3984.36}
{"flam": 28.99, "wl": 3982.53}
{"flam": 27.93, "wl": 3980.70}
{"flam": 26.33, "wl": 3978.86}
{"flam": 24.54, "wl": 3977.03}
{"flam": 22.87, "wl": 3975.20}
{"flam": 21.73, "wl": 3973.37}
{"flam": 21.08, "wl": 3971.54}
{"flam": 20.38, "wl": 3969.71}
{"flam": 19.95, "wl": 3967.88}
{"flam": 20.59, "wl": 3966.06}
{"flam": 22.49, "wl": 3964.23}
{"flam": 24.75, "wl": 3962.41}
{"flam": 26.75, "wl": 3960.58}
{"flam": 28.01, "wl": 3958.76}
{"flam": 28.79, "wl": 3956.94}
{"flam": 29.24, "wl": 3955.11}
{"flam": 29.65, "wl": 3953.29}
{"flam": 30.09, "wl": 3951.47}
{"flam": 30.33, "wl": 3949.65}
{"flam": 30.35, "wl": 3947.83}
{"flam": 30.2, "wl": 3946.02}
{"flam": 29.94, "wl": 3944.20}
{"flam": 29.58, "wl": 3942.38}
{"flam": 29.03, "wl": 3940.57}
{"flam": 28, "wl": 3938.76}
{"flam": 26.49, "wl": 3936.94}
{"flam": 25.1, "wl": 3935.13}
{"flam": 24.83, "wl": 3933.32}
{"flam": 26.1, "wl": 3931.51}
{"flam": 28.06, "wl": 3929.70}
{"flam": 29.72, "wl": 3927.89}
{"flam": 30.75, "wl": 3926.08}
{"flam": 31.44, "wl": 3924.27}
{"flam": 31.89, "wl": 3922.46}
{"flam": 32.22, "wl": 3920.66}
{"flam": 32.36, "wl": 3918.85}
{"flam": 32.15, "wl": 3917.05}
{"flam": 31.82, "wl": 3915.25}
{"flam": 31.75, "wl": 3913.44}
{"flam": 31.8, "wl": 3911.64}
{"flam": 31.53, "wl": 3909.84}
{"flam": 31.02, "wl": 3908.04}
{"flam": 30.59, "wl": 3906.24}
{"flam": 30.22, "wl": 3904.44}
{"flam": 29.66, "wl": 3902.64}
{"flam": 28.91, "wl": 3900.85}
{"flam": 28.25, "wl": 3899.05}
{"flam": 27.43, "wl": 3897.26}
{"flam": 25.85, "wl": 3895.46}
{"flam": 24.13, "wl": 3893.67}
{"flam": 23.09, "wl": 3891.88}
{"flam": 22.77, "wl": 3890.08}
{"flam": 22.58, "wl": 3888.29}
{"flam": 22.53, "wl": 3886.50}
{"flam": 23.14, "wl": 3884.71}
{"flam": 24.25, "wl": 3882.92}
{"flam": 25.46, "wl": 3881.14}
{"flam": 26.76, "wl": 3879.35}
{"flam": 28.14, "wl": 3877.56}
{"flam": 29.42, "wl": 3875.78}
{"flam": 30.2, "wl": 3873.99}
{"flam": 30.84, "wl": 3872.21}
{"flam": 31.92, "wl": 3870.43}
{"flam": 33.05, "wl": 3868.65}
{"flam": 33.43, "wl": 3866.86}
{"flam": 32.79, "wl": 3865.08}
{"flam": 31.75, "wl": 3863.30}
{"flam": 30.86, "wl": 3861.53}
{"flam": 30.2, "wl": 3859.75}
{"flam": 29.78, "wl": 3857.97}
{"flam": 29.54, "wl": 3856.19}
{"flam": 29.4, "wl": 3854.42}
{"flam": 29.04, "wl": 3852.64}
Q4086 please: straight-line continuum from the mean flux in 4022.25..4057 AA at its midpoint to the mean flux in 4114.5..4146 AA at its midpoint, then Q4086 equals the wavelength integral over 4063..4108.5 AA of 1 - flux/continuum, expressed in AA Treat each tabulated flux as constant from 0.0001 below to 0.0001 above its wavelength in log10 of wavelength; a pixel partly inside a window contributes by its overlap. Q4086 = 3.22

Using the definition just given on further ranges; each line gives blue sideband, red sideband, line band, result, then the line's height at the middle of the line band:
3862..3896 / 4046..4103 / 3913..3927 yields -1.9 AA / 28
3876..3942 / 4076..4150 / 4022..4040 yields -1.9 AA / 28.4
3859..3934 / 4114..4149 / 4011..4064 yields -3.6 AA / 29.5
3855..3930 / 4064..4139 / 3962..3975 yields 3.4 AA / 29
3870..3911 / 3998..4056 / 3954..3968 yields 2.0 AA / 29.7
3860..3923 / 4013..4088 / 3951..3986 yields 5.3 AA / 30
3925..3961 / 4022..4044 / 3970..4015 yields 0.6 AA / 30.3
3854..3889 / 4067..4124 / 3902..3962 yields -2.0 AA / 28.7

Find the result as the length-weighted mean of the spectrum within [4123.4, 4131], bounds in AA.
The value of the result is 29.3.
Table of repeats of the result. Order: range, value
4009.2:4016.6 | 32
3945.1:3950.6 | 30.3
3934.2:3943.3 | 27.6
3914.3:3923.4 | 32.1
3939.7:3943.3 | 29.3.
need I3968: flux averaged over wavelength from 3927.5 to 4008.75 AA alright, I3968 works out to 28.2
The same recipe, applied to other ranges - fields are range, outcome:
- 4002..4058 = 31.7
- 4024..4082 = 31.4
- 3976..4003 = 30.6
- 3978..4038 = 31.4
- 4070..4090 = 30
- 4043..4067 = 31.5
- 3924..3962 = 28.6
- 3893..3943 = 29.3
